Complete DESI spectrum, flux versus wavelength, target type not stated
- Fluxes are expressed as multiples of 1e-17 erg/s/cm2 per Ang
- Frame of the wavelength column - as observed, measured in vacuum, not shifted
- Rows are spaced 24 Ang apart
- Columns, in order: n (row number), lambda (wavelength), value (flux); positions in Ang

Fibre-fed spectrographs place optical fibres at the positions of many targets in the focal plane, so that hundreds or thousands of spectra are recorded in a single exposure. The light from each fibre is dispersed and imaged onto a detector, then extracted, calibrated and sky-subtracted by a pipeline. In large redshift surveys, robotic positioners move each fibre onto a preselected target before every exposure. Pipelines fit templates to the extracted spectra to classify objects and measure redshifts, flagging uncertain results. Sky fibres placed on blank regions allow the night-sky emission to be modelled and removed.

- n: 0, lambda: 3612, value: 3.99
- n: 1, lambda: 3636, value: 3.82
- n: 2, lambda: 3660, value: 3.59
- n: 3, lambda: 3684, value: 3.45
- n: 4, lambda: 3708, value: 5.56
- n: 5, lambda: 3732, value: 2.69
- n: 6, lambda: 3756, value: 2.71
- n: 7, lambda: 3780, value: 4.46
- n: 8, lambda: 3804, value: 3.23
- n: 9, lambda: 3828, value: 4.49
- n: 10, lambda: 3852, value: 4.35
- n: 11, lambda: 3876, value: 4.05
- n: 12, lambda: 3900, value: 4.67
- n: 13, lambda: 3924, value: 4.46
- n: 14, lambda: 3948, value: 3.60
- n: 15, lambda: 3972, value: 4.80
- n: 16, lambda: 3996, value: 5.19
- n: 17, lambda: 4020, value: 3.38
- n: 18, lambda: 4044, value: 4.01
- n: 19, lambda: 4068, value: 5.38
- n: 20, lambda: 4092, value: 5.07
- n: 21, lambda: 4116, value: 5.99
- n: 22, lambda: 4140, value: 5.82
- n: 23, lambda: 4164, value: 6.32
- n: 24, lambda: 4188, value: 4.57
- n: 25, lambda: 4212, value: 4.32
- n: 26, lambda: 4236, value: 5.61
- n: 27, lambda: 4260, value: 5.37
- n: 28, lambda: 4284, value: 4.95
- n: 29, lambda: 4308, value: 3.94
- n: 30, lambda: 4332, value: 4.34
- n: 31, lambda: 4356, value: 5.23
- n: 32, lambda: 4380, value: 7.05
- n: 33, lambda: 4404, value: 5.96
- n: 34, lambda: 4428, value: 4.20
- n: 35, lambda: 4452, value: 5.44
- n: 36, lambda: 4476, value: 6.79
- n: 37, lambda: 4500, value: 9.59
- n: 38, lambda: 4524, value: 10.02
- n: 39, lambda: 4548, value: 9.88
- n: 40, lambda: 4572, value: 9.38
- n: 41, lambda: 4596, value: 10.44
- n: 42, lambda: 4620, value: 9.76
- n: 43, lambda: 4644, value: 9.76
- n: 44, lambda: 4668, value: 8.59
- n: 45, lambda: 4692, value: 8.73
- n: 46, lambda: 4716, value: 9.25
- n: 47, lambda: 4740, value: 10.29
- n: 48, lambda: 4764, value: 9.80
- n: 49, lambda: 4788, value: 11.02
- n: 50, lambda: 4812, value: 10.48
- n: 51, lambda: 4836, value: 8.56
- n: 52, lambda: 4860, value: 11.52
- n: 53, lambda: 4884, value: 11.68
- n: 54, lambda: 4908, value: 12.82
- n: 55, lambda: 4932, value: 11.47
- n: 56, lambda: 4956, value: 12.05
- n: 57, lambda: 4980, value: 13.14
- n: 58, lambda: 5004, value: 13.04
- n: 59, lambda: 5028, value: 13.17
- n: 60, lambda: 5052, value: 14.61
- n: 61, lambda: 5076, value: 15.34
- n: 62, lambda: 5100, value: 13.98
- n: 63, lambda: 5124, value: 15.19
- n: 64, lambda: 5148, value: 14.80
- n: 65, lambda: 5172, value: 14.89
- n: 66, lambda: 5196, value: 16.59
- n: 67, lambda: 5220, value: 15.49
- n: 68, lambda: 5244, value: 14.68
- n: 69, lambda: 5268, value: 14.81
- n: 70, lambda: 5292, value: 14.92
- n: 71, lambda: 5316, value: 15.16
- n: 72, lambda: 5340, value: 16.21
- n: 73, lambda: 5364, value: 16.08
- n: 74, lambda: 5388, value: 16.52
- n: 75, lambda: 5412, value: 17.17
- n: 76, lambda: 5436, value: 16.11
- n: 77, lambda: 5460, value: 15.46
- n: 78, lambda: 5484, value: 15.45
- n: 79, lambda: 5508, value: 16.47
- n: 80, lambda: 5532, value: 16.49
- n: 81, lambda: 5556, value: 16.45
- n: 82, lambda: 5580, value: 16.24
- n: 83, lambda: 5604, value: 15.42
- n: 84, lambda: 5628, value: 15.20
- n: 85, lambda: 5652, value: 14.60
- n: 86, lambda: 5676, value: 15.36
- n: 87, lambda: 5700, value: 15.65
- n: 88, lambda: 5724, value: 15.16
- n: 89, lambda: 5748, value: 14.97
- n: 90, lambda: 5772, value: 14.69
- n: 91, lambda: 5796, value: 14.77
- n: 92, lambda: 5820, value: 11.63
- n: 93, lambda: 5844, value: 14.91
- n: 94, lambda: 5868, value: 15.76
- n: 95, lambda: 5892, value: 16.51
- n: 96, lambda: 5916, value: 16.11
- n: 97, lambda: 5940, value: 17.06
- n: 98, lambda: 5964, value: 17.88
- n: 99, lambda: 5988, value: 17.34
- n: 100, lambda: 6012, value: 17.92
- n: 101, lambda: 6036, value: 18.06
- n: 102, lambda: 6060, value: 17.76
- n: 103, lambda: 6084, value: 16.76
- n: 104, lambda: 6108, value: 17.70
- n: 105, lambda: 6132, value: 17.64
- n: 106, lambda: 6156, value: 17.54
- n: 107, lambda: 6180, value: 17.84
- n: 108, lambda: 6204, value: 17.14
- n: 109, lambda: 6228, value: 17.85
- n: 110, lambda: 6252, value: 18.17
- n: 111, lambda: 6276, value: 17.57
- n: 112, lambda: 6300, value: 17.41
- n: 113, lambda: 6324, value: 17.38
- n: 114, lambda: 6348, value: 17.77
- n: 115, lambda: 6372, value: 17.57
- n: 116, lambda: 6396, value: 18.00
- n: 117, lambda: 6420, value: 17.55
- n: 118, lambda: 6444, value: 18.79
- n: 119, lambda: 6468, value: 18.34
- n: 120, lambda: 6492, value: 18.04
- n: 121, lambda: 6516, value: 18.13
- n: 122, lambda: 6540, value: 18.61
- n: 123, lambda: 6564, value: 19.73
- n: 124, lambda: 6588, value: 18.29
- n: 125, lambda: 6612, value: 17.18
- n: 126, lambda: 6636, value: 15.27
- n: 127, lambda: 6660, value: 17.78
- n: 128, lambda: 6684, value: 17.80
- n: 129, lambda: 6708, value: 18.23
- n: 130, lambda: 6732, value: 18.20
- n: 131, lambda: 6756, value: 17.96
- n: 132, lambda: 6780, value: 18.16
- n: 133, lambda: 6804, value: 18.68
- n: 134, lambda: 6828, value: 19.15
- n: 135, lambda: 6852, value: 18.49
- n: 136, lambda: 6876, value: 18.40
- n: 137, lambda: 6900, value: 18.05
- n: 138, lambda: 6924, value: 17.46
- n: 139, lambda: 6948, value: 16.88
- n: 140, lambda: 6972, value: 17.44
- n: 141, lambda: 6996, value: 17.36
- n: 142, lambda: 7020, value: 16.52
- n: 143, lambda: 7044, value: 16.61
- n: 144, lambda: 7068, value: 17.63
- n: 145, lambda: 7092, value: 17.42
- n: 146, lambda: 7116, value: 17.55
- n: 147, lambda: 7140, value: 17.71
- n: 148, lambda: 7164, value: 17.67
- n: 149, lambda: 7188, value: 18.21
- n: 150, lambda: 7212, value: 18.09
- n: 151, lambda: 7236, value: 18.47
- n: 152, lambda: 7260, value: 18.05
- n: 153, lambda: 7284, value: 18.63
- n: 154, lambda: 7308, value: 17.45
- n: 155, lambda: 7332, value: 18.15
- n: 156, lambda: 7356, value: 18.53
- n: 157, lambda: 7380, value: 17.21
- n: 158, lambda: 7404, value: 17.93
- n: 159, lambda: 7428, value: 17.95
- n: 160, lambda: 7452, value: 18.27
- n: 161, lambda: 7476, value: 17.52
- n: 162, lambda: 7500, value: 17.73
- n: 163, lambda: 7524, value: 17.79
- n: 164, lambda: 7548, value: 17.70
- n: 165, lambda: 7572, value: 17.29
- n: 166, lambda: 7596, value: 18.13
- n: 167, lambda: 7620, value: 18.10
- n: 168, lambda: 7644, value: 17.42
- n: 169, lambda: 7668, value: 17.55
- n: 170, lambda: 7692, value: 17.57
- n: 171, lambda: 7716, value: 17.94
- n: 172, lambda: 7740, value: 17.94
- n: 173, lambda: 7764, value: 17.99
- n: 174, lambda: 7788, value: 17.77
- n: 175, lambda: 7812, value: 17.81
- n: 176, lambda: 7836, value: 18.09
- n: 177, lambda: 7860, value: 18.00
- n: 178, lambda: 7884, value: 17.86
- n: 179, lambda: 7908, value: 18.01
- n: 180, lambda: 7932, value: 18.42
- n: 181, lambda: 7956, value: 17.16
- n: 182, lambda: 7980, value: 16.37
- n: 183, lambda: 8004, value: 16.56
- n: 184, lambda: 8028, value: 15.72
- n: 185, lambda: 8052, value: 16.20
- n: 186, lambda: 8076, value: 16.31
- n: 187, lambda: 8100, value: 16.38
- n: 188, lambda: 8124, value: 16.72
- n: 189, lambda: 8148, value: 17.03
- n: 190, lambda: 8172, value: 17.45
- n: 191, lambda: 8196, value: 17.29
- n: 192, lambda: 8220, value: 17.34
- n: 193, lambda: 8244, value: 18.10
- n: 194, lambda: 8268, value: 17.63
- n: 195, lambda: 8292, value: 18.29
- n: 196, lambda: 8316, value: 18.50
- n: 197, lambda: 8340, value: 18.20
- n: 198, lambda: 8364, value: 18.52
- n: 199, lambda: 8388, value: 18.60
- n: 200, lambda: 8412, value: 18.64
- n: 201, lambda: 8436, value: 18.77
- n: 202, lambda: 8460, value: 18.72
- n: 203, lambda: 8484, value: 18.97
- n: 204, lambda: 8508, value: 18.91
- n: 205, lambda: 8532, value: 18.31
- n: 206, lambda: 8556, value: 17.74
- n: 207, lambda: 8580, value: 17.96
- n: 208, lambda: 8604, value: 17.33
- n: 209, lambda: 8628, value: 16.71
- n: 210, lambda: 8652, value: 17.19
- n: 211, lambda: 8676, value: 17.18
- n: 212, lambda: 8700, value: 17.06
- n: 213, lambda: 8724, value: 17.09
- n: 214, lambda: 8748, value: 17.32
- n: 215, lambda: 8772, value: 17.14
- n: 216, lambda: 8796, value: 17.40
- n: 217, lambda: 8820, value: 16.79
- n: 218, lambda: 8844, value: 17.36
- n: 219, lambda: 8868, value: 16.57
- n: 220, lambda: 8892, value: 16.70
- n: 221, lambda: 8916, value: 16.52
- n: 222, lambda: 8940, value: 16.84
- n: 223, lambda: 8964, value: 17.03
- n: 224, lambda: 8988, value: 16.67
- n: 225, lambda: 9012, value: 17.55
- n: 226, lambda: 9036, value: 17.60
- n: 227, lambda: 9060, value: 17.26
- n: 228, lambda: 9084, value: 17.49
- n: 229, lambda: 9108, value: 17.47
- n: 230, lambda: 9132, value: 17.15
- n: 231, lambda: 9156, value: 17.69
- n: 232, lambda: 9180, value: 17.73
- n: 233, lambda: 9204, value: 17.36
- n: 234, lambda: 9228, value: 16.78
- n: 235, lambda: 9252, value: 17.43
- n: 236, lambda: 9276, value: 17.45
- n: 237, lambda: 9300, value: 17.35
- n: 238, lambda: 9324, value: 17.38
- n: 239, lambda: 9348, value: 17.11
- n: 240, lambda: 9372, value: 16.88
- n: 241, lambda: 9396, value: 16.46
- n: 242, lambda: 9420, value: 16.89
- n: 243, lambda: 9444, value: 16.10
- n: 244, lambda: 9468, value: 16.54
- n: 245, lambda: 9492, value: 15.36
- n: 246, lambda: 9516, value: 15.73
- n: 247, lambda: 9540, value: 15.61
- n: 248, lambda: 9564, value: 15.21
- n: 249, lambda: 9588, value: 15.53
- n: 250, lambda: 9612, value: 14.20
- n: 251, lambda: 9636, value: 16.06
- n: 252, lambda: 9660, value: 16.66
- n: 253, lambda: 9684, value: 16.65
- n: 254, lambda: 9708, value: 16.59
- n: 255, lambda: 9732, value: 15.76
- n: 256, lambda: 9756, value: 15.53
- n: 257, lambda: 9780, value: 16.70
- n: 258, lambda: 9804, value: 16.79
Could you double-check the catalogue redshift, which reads 0.12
